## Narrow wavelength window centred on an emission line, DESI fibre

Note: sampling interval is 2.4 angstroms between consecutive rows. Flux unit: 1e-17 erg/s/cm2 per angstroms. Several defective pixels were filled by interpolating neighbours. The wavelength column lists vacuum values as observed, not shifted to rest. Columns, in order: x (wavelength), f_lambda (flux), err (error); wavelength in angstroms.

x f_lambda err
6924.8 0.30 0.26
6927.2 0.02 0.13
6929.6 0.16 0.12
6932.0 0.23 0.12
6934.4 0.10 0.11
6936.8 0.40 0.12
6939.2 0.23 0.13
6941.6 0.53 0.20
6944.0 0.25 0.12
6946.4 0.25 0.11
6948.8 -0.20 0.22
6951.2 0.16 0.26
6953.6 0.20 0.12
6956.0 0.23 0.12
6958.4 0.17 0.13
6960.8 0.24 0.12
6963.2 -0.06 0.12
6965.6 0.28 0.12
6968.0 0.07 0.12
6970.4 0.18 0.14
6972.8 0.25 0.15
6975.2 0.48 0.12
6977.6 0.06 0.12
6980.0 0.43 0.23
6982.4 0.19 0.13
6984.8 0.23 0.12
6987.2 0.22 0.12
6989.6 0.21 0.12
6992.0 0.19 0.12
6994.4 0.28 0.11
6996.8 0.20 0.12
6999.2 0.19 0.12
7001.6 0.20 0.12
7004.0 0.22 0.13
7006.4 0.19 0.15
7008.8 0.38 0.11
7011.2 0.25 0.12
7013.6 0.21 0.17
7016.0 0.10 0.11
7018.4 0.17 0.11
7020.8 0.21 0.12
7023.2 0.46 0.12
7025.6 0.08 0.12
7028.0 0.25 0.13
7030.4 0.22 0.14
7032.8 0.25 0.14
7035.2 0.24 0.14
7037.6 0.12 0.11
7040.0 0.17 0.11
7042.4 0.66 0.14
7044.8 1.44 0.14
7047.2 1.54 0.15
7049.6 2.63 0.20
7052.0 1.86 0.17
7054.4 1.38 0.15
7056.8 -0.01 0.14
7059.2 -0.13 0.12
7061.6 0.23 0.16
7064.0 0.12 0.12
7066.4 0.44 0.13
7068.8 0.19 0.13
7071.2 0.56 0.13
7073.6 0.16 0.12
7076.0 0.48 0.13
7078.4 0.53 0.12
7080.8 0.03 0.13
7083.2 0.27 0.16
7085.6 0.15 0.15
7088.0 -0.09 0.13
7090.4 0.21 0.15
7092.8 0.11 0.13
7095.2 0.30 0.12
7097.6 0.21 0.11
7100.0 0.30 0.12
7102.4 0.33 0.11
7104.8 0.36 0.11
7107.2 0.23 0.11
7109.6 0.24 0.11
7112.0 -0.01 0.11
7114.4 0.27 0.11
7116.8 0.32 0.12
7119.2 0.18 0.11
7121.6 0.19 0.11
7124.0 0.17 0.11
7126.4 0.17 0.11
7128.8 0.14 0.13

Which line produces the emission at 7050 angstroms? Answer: [O II]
